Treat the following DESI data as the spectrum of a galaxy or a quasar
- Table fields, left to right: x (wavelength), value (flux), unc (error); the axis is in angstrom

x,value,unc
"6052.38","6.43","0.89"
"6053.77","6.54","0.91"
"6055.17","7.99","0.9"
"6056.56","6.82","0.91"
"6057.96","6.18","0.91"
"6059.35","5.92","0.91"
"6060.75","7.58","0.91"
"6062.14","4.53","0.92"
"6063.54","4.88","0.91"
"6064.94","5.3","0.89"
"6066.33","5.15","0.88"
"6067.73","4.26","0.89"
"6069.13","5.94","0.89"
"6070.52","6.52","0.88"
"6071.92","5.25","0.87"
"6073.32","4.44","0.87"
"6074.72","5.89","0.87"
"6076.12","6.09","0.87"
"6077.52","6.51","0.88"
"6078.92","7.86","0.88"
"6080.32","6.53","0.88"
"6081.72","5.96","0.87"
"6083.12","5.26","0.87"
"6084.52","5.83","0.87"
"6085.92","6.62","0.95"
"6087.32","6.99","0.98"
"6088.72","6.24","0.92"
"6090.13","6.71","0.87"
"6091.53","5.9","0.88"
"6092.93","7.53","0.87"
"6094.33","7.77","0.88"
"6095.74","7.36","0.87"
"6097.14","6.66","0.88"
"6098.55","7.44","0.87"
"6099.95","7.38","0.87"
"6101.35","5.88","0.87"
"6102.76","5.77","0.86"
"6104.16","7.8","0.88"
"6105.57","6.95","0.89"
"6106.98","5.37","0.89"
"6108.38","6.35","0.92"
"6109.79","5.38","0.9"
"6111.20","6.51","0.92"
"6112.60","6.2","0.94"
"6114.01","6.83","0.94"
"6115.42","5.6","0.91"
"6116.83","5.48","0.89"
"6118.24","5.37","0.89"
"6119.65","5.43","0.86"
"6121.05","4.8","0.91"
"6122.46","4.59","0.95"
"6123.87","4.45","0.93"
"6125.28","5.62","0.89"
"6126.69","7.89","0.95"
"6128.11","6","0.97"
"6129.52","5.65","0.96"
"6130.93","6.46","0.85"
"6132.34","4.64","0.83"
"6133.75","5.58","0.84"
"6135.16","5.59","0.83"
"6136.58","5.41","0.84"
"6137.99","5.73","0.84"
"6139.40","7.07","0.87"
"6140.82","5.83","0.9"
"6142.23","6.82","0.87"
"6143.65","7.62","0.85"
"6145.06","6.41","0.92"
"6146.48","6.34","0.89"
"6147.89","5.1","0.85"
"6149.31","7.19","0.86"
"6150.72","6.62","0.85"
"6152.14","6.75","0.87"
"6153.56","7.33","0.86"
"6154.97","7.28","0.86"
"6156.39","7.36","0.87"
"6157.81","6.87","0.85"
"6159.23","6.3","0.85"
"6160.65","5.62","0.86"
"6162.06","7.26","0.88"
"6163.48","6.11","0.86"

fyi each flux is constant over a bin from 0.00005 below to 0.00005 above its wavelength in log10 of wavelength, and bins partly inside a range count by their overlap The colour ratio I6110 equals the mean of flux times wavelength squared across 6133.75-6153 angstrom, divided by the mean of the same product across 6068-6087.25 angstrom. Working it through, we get 1.1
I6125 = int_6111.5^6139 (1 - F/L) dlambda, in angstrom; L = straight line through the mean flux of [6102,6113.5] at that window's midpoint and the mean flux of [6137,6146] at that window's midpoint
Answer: 3.2 angstrom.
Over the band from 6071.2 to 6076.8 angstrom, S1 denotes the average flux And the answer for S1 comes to 5.41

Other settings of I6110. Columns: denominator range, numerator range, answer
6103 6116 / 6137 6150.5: 1.03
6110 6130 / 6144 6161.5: 1.17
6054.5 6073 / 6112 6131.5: 1.00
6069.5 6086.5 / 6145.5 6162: 1.12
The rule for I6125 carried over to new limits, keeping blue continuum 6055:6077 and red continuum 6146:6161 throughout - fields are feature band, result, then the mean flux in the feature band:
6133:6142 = 0.8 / 5.91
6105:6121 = 0.8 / 5.9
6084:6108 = -2.6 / 6.72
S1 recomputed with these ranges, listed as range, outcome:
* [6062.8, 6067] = 5.1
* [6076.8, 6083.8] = 6.43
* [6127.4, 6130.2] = 5.82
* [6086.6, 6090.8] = 6.64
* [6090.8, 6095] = 7.07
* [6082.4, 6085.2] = 5.55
